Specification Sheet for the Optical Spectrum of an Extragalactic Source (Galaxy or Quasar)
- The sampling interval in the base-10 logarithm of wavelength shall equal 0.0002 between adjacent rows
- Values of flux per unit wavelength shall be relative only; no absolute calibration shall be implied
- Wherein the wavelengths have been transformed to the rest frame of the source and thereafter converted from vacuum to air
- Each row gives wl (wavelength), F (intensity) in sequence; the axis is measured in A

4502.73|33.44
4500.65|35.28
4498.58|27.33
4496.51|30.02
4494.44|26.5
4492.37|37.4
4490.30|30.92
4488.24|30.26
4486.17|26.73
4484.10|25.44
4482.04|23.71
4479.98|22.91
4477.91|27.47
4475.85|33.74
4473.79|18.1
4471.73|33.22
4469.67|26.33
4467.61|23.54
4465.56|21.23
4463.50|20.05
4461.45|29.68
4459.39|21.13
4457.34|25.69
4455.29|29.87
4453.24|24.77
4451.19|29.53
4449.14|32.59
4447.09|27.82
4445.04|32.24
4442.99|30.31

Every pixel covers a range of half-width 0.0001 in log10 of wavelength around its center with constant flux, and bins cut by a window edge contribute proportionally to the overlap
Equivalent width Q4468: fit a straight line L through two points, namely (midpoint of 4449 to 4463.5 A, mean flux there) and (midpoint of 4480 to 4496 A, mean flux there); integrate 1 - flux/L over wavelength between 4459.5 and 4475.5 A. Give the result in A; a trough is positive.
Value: 1.5 A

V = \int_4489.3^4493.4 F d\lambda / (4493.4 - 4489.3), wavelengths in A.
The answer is 34.2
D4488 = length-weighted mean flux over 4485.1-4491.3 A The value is 29.3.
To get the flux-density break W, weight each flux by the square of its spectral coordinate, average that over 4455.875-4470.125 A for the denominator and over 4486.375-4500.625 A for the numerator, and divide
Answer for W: 1.29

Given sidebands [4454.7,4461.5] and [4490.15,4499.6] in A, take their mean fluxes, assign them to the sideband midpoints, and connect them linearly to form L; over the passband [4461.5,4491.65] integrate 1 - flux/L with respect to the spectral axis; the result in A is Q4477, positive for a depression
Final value 2.1 A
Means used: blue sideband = 25.9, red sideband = 30.4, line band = 26.2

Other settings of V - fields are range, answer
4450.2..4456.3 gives 28.1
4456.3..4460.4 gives 23.5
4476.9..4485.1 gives 24.9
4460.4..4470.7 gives 24.2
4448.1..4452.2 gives 31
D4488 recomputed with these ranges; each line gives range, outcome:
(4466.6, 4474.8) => 25.3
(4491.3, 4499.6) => 30.3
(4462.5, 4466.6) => 20.7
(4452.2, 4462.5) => 26.2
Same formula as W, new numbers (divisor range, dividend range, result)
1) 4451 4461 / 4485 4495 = 1.18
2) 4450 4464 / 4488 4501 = 1.21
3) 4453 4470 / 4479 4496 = 1.15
